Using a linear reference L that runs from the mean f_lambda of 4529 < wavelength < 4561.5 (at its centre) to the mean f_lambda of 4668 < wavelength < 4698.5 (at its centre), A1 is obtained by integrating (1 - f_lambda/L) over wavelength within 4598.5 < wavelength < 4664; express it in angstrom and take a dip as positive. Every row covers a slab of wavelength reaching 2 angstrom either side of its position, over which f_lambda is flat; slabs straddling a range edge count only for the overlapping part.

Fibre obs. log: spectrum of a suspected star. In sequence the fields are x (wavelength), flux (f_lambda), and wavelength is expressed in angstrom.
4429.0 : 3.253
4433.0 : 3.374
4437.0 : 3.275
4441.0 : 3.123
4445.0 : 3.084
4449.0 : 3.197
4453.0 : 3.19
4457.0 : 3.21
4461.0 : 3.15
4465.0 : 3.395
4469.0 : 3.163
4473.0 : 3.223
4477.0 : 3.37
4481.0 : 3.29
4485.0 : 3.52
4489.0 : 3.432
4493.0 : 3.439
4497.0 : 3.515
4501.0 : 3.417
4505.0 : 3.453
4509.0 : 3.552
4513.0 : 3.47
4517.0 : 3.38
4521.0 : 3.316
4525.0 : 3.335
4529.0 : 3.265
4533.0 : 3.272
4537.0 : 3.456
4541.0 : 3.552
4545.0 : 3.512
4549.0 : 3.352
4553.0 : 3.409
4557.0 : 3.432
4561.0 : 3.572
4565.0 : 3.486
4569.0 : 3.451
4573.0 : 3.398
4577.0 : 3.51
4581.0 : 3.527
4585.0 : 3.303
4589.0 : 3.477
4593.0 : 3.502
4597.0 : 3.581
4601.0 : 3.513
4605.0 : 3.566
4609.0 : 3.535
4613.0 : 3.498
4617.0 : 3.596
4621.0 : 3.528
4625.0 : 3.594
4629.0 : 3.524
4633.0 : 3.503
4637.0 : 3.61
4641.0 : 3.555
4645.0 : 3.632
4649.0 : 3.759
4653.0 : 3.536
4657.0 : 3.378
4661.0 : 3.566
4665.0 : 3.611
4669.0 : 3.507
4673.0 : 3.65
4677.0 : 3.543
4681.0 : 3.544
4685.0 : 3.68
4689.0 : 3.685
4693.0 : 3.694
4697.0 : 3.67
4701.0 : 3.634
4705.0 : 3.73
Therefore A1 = -0.1 angstrom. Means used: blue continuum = 3.43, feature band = 3.56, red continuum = 3.62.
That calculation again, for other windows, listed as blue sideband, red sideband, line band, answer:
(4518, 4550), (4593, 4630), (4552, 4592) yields 0.0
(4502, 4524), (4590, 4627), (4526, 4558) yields 0.6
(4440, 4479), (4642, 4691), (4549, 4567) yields -0.4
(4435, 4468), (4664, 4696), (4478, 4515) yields -1.9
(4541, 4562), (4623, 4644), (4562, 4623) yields 0.2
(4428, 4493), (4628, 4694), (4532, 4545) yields -0.2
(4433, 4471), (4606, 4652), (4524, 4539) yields 0.2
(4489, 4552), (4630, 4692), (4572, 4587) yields 0.2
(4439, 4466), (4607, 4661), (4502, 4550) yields -1.1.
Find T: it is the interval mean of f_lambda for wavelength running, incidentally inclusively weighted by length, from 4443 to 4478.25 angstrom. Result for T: 3.22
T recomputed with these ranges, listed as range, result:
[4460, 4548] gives 3.39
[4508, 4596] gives 3.43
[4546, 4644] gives 3.5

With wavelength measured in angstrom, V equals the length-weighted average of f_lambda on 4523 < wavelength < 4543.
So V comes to 3.38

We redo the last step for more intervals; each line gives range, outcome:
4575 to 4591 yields 3.45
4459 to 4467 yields 3.27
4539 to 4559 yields 3.45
